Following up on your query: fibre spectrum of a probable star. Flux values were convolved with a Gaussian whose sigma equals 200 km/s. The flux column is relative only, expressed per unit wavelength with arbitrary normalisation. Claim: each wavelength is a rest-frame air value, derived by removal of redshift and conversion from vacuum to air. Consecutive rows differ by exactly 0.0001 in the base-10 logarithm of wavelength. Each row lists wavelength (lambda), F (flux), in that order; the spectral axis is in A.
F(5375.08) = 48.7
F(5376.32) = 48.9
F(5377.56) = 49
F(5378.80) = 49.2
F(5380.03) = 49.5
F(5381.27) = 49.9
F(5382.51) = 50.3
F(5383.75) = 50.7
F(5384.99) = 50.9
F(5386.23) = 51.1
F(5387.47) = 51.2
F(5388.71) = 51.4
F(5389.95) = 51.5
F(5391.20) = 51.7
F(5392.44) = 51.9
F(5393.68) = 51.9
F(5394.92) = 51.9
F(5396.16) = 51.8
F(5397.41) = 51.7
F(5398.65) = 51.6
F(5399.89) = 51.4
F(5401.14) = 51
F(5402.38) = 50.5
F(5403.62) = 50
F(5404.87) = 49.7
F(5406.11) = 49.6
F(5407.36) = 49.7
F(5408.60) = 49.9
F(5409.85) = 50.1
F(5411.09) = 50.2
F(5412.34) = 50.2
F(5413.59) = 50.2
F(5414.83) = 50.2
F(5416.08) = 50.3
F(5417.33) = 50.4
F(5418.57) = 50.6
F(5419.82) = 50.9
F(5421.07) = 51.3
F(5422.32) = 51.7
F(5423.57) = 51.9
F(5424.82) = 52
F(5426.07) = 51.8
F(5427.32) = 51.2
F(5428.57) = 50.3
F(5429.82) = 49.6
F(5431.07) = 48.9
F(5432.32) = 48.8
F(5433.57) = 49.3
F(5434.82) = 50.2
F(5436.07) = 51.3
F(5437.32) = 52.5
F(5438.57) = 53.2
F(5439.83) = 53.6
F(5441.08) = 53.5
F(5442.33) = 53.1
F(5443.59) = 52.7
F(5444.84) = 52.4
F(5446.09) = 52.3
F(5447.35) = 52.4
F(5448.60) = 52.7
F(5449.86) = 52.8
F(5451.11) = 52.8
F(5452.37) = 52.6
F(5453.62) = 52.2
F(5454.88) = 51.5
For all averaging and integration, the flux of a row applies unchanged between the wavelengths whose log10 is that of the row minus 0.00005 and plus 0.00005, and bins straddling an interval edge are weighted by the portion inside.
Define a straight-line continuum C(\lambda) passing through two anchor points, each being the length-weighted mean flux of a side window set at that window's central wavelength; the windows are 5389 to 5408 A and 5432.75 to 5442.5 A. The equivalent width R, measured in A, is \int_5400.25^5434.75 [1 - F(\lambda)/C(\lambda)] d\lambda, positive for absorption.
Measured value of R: 0.8 A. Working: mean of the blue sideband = 51.1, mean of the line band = 50.4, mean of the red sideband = 52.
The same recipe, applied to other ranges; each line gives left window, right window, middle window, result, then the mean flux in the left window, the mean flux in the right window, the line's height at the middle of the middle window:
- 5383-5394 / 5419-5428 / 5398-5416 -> 0.38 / 51.3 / 51.5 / 51.4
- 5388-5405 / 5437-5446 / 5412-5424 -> 0.31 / 51.3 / 53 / 52.1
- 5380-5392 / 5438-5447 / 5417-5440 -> 0.62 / 50.9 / 52.9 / 52.4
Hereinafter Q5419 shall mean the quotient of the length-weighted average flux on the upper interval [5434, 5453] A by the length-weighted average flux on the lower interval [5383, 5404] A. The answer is 1.02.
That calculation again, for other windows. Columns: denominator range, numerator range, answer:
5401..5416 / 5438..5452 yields 1.05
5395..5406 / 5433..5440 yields 1.01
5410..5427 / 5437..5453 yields 1.04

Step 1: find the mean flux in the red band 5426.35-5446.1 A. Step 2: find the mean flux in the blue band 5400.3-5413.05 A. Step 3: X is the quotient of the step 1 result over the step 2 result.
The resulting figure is 1.0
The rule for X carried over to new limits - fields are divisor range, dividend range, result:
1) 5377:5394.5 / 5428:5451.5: 1.02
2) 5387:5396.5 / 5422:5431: 0.99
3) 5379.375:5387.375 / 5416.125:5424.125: 1.01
